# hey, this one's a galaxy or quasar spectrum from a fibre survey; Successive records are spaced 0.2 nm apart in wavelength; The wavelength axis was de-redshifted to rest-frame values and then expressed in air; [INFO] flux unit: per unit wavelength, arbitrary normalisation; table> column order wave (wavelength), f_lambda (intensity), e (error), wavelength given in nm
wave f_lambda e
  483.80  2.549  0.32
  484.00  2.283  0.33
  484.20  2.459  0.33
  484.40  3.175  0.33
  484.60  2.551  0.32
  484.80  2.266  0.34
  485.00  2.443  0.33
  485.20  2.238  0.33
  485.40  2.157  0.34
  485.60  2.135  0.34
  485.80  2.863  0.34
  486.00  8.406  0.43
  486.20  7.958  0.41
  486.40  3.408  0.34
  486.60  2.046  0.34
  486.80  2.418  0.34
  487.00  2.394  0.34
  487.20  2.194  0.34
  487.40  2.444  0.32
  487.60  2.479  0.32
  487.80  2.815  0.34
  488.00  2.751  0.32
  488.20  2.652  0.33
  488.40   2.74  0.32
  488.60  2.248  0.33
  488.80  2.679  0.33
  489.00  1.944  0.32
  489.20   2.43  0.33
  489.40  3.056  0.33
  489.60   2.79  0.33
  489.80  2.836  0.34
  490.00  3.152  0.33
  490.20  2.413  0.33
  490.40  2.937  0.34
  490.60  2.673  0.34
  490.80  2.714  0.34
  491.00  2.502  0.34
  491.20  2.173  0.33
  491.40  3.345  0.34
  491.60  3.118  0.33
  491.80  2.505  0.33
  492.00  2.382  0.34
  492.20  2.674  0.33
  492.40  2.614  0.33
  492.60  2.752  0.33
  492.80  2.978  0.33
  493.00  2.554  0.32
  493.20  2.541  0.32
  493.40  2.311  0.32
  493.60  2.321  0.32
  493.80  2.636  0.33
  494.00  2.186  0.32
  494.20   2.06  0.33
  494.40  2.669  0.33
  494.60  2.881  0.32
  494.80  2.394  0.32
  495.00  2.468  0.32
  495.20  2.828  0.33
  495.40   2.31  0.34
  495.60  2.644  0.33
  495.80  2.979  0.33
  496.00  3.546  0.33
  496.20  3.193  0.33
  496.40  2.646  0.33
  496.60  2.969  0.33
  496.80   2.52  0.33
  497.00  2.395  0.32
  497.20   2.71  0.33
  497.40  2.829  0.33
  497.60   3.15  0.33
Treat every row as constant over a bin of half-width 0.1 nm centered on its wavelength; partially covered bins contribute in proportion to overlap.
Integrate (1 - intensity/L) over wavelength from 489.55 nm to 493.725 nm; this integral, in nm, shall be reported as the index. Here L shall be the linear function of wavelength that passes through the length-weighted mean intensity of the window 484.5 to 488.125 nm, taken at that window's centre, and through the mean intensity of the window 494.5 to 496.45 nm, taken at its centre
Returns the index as 0.35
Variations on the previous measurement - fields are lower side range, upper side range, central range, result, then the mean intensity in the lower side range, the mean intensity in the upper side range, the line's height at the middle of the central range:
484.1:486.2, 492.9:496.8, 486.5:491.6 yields 0.711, 3.3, 2.64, 3.03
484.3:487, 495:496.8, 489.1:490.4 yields 0.148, 3.35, 2.85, 3.15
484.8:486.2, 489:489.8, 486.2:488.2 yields 0.246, 3.62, 2.67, 3.21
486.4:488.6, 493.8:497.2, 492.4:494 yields 0.039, 2.52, 2.67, 2.63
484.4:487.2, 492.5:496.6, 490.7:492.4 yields 0.116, 3.28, 2.65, 2.87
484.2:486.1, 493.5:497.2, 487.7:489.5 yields 0.219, 3.1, 2.65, 2.95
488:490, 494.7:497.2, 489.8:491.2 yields -0.023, 2.63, 2.74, 2.66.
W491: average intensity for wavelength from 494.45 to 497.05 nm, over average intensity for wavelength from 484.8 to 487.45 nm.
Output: 0.8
